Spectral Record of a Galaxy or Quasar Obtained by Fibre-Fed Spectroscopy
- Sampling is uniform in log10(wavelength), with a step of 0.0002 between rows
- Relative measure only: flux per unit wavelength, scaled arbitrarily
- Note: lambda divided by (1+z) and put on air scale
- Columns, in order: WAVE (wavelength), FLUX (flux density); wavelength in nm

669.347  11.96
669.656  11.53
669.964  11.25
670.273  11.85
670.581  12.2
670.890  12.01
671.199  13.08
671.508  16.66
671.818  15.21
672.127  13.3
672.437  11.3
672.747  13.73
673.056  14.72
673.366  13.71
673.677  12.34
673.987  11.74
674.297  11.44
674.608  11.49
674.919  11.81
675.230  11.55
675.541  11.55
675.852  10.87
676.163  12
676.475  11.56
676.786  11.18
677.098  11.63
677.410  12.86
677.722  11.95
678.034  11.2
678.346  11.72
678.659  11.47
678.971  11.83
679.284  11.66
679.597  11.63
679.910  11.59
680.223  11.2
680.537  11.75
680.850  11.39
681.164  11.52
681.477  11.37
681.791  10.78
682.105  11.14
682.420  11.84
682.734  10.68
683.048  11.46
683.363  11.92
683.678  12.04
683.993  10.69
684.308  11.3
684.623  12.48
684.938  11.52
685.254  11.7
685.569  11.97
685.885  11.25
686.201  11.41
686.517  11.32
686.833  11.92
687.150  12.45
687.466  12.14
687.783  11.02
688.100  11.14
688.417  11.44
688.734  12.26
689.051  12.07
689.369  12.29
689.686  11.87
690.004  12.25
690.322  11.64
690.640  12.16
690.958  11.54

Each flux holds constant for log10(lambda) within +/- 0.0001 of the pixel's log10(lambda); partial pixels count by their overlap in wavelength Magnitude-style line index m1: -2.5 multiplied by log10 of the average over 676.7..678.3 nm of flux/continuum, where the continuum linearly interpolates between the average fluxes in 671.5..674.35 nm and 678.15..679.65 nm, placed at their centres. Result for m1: 0.02 mag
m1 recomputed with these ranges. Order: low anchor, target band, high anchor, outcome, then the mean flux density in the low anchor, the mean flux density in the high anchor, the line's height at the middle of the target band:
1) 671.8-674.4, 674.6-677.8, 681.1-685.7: 0.08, 13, 11.5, 12.5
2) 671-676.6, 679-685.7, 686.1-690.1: 0.06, 12.7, 11.8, 12.2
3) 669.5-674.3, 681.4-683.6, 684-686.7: 0.05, 12.9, 11.6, 11.9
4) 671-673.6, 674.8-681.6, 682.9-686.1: 0.10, 13.9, 11.6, 12.8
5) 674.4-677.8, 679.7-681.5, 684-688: 0.02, 11.7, 11.7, 11.7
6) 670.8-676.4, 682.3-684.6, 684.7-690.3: 0.05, 12.7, 11.8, 12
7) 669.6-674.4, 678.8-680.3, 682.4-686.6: 0.04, 12.9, 11.5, 12.1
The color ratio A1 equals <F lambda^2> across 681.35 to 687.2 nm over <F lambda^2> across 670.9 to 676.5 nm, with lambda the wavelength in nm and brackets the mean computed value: 0.94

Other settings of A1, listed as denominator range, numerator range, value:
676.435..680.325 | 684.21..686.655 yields 1.02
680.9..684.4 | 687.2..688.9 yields 1.04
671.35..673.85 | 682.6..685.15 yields 0.86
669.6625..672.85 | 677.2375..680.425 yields 0.92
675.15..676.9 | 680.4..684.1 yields 1.01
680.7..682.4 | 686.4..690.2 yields 1.07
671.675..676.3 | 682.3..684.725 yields 0.95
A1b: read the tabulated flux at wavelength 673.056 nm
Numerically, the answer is 14.72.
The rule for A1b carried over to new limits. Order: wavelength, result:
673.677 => 12.34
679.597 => 11.63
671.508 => 16.66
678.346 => 11.72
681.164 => 11.52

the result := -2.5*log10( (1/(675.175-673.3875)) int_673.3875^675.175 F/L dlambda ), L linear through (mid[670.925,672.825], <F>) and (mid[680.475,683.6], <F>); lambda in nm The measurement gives 0.11 mag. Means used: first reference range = 13.8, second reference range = 11.4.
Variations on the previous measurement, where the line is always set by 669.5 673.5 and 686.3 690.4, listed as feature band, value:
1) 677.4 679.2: 0.08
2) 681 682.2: 0.10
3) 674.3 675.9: 0.12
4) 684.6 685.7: 0.02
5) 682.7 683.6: 0.07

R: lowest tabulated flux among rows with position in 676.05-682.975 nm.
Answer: 10.68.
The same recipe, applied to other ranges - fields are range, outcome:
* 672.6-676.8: 10.87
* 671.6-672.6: 11.3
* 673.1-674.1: 11.74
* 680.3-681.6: 11.37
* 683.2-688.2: 10.69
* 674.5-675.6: 11.49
